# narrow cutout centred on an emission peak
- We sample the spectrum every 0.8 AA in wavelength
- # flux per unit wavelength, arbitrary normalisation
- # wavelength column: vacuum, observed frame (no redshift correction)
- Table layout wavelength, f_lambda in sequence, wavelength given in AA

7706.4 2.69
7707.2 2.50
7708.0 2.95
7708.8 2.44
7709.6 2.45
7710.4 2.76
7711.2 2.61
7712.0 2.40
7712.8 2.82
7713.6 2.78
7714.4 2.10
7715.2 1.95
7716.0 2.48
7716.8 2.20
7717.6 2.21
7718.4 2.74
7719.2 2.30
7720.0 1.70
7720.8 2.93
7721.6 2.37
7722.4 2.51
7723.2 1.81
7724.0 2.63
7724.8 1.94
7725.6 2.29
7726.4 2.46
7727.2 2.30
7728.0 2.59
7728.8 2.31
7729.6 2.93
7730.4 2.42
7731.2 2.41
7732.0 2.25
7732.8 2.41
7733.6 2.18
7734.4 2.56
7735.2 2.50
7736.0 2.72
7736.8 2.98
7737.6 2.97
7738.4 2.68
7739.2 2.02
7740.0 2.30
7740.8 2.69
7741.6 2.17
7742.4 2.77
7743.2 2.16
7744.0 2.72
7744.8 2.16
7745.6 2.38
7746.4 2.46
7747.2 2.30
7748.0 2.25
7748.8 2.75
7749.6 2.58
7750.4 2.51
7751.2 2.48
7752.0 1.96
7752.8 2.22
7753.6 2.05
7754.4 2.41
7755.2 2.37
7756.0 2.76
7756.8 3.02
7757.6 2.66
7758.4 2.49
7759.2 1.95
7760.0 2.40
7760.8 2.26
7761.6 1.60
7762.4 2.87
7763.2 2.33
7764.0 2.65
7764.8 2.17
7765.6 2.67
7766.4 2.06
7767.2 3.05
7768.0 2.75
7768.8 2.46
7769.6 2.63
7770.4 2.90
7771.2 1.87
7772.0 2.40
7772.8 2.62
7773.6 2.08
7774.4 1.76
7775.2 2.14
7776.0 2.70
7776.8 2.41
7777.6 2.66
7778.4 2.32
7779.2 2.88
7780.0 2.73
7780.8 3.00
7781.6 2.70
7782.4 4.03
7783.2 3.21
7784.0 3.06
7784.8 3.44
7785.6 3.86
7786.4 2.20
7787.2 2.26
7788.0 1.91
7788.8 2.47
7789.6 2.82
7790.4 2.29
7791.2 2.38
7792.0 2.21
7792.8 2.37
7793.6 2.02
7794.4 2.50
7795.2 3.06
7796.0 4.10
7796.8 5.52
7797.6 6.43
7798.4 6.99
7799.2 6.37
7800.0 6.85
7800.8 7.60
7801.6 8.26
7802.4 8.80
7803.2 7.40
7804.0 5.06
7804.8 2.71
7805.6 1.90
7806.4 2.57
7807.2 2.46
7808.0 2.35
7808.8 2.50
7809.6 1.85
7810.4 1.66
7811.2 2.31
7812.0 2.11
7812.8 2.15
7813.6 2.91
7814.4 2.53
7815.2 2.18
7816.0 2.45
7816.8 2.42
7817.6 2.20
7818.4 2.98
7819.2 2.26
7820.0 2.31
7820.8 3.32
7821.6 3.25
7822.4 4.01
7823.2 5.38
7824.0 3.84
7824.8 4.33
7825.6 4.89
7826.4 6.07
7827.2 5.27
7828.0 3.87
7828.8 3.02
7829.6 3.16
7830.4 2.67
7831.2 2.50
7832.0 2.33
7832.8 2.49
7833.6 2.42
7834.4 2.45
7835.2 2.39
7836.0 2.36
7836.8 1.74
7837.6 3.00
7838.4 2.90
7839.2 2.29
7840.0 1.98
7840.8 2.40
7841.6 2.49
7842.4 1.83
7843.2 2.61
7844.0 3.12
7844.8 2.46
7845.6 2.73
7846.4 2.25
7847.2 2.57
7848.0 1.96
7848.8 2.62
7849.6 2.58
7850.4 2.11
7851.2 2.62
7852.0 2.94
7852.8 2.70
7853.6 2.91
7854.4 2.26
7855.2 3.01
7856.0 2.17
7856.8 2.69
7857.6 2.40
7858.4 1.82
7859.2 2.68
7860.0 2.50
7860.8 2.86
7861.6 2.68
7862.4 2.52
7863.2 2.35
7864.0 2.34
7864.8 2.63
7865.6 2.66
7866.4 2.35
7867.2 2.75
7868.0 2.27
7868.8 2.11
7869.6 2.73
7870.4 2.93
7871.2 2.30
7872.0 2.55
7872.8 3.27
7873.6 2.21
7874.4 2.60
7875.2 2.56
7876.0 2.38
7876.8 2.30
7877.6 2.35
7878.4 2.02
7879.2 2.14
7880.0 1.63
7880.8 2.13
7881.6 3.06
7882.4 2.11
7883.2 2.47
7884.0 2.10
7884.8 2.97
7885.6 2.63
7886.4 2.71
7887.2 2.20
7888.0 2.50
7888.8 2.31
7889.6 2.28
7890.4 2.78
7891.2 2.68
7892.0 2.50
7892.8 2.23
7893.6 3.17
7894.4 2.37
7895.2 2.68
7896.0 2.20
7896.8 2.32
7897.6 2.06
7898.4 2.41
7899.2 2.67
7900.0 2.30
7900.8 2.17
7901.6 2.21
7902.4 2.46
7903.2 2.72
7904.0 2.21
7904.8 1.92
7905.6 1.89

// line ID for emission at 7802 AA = Halpha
